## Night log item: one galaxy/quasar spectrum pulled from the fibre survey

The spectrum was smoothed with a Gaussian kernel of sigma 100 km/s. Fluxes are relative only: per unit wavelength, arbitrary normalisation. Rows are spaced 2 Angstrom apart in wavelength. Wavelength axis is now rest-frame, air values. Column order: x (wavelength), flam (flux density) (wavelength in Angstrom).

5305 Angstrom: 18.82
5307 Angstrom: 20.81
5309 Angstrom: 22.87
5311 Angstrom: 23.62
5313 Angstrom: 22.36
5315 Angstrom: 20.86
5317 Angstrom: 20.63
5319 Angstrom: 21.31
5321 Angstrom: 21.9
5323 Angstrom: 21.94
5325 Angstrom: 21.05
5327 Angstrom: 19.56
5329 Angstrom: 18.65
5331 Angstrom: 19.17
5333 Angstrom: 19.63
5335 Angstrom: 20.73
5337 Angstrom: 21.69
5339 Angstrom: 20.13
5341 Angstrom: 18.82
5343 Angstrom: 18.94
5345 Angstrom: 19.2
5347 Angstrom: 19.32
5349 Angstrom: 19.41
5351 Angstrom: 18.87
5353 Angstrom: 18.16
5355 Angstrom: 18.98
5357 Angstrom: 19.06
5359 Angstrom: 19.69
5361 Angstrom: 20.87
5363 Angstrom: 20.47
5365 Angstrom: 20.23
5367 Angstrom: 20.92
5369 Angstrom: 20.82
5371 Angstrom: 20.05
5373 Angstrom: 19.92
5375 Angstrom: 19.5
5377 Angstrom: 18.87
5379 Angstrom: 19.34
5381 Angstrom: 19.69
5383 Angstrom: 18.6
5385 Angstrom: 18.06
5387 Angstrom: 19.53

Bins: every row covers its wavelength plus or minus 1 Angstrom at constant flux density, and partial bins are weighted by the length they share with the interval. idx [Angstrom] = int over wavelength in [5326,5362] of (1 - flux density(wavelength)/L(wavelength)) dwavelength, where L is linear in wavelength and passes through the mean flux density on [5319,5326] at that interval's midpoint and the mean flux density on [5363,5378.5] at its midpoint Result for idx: 2.4 Angstrom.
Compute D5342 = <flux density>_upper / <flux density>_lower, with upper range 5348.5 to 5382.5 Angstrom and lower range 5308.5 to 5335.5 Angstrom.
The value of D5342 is 0.9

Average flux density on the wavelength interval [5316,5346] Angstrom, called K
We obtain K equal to 20.2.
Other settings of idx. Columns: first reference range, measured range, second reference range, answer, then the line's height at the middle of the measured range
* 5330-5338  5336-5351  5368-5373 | 0.5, 20.3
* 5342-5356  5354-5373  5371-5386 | -1.0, 19.1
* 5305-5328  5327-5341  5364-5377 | 0.7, 21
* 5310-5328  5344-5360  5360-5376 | 1.3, 20.7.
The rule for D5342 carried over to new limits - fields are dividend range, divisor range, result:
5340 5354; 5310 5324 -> 0.87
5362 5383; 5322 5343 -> 0.99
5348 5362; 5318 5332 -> 0.94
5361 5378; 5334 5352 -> 1.02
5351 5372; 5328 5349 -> 1.01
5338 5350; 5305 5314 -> 0.88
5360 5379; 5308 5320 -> 0.92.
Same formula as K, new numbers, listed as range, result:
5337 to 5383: 19.6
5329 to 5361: 19.5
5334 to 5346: 19.9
